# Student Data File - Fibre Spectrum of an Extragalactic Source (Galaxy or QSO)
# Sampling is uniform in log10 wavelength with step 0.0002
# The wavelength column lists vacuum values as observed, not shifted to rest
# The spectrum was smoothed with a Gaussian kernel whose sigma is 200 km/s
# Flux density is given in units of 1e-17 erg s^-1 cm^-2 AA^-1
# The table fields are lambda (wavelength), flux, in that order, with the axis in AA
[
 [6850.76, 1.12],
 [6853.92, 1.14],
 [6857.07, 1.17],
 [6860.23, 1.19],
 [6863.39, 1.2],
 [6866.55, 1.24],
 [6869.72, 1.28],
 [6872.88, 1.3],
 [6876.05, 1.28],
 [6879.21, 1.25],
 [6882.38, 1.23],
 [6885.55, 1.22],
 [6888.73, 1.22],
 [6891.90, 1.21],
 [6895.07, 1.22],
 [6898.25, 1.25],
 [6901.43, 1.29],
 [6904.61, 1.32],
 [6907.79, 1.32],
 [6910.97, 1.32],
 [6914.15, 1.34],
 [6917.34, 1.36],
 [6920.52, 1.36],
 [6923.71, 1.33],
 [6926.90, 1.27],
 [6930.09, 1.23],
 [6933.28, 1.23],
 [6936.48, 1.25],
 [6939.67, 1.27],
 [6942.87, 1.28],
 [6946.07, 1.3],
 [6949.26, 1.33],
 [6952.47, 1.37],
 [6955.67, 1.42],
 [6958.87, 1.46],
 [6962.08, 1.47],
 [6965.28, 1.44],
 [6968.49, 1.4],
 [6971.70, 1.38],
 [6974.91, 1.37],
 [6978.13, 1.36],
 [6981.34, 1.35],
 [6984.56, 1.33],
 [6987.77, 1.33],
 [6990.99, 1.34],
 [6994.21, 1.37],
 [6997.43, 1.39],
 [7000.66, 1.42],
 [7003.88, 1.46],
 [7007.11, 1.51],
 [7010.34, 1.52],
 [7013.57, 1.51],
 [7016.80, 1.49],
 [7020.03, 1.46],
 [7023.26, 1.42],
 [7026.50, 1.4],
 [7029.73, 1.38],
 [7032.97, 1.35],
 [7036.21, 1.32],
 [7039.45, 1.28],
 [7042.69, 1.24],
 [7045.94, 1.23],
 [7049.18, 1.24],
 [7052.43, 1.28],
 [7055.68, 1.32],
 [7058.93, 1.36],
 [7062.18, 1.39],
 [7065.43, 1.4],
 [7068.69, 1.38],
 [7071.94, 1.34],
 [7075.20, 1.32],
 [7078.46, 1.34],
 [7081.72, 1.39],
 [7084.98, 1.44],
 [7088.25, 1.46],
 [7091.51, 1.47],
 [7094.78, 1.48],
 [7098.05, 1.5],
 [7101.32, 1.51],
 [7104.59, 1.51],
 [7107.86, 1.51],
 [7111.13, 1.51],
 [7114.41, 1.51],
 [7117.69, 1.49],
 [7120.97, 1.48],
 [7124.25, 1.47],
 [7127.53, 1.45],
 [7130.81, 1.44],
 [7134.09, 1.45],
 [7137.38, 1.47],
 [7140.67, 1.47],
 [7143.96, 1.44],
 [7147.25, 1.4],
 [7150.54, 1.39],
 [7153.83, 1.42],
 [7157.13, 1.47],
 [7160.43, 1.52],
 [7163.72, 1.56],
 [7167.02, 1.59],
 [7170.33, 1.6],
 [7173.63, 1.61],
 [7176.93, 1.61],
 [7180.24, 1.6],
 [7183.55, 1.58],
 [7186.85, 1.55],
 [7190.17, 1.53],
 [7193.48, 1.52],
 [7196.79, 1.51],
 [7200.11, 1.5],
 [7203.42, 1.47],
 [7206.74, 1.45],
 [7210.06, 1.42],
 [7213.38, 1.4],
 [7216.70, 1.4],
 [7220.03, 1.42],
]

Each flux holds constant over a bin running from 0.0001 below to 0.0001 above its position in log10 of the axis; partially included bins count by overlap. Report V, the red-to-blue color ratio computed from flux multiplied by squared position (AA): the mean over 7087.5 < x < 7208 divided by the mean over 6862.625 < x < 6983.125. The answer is 1.2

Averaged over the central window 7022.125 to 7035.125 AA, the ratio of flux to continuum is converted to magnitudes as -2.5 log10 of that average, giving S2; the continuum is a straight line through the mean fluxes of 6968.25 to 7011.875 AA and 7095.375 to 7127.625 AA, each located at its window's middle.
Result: 0.03 mag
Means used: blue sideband 1.39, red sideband 1.5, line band 1.38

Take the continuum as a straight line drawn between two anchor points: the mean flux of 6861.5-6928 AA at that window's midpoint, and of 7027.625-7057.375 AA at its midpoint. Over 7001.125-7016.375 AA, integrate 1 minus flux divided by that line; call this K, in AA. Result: -2.4 AA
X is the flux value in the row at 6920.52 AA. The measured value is 1.36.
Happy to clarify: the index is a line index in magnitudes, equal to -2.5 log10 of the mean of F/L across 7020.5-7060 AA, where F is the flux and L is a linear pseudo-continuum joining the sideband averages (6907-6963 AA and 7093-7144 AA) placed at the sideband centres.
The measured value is 0.07 mag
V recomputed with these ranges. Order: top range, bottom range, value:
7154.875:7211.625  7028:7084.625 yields 1.19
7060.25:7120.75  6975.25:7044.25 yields 1.06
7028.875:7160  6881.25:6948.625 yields 1.16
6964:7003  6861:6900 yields 1.14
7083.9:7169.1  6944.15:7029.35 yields 1.09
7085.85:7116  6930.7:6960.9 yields 1.18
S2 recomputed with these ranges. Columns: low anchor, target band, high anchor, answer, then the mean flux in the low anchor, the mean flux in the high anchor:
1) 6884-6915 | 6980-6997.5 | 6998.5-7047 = 0.01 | 1.27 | 1.4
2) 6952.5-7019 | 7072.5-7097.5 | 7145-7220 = 0.03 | 1.42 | 1.5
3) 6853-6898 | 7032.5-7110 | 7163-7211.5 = 0.04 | 1.23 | 1.54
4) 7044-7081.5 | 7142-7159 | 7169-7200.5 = 0.05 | 1.33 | 1.56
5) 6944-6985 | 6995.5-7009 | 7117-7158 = -0.04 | 1.38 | 1.45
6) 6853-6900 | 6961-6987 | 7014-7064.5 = -0.07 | 1.23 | 1.35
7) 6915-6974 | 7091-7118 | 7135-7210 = -0.03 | 1.34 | 1.51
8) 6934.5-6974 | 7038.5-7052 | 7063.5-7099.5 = 0.12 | 1.36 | 1.41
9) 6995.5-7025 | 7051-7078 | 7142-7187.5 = 0.10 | 1.46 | 1.52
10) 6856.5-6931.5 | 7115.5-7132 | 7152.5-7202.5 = 0.02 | 1.27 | 1.54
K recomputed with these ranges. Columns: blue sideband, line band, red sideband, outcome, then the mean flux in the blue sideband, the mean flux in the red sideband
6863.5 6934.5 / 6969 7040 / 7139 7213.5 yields -1.88 AA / 1.27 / 1.51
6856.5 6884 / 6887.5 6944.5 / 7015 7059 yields -0.64 AA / 1.24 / 1.34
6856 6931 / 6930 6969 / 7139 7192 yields -0.73 AA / 1.27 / 1.52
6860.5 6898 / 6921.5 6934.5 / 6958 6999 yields 0.39 AA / 1.24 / 1.38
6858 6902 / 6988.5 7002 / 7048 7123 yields -0.36 AA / 1.24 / 1.42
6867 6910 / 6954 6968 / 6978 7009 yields -0.98 AA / 1.26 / 1.39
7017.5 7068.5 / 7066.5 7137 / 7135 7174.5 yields -1.45 AA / 1.34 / 1.49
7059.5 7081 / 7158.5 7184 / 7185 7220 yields -2.39 AA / 1.36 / 1.47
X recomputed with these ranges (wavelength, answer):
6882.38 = 1.23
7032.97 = 1.35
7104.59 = 1.51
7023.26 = 1.42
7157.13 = 1.47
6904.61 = 1.32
